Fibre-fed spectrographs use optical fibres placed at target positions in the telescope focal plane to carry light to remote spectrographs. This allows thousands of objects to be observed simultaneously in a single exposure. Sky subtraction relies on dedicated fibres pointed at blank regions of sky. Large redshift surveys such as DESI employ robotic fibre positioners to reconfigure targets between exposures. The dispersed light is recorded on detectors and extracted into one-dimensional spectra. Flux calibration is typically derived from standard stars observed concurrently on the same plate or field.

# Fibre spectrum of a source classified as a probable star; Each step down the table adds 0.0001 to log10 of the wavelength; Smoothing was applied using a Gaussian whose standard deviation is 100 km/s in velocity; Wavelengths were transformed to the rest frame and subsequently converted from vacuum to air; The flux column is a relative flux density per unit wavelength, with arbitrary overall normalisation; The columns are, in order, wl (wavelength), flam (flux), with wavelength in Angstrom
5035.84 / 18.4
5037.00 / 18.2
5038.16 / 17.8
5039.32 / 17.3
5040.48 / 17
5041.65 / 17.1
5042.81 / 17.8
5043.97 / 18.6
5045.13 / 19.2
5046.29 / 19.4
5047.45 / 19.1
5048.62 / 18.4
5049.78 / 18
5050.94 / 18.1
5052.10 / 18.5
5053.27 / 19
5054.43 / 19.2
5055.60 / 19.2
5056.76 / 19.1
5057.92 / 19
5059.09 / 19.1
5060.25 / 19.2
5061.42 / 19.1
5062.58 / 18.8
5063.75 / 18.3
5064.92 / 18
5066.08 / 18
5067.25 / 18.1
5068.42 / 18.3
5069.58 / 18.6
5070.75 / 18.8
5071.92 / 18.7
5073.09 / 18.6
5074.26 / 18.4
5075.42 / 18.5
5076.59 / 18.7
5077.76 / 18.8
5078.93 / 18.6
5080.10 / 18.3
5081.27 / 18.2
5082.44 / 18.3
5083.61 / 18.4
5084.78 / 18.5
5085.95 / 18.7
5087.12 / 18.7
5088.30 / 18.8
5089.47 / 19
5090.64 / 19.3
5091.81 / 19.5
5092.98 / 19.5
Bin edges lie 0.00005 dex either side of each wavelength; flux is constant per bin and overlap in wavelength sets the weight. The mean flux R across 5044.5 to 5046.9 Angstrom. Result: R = 19.3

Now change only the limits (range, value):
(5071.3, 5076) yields 18.6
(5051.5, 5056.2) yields 19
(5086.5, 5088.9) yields 18.7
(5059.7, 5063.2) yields 19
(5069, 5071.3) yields 18.7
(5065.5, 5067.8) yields 18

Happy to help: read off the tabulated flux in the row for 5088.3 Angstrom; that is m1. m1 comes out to 18.8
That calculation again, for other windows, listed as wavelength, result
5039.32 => 17.3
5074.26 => 18.4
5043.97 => 18.6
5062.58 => 18.8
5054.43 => 19.2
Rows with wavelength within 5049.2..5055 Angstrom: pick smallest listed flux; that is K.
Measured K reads 18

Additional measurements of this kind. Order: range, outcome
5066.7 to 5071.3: 18.1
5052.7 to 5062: 19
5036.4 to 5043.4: 17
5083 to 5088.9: 18.4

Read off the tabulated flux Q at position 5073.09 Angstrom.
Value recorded 18.6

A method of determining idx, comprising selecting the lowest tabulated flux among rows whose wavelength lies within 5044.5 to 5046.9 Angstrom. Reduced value 19.2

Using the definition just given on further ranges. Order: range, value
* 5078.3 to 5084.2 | 18.2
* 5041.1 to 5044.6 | 17.1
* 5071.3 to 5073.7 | 18.6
